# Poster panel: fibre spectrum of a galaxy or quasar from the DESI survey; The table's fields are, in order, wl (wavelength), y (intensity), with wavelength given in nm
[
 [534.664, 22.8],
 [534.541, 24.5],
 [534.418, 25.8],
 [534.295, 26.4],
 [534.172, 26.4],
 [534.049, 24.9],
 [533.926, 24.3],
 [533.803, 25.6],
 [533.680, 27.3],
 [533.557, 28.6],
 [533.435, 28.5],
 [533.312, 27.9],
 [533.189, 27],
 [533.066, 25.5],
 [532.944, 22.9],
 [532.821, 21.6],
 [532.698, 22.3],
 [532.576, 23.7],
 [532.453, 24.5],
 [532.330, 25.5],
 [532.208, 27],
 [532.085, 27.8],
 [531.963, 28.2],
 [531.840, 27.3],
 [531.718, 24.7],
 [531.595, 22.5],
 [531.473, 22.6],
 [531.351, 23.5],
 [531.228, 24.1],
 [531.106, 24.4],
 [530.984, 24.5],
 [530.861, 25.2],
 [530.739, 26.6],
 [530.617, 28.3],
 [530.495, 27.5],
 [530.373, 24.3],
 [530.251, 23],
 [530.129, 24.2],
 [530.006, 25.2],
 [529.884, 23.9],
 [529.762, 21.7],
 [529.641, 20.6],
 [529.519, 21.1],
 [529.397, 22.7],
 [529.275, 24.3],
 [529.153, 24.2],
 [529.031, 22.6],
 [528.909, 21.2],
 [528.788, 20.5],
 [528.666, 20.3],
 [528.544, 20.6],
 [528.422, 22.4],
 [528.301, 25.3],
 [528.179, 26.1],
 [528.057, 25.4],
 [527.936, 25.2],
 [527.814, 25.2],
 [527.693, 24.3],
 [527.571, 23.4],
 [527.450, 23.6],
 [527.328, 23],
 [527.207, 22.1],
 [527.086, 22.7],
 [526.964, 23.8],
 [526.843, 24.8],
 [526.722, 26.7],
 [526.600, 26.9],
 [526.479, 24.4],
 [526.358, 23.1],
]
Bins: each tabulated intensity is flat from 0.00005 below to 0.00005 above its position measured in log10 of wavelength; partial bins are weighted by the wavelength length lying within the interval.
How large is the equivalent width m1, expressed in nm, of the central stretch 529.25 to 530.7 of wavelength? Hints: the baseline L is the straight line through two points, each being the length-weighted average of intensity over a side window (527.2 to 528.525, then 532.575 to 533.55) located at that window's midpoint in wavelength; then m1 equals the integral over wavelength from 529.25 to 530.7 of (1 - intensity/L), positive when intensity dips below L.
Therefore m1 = 0.04 nm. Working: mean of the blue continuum 24.2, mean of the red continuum 25.2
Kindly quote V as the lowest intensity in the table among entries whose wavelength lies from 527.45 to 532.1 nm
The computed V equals 20.3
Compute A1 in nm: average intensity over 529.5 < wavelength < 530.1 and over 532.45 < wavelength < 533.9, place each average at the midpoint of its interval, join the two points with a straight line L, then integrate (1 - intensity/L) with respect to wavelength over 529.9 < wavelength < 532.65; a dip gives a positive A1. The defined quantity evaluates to -0.15 nm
